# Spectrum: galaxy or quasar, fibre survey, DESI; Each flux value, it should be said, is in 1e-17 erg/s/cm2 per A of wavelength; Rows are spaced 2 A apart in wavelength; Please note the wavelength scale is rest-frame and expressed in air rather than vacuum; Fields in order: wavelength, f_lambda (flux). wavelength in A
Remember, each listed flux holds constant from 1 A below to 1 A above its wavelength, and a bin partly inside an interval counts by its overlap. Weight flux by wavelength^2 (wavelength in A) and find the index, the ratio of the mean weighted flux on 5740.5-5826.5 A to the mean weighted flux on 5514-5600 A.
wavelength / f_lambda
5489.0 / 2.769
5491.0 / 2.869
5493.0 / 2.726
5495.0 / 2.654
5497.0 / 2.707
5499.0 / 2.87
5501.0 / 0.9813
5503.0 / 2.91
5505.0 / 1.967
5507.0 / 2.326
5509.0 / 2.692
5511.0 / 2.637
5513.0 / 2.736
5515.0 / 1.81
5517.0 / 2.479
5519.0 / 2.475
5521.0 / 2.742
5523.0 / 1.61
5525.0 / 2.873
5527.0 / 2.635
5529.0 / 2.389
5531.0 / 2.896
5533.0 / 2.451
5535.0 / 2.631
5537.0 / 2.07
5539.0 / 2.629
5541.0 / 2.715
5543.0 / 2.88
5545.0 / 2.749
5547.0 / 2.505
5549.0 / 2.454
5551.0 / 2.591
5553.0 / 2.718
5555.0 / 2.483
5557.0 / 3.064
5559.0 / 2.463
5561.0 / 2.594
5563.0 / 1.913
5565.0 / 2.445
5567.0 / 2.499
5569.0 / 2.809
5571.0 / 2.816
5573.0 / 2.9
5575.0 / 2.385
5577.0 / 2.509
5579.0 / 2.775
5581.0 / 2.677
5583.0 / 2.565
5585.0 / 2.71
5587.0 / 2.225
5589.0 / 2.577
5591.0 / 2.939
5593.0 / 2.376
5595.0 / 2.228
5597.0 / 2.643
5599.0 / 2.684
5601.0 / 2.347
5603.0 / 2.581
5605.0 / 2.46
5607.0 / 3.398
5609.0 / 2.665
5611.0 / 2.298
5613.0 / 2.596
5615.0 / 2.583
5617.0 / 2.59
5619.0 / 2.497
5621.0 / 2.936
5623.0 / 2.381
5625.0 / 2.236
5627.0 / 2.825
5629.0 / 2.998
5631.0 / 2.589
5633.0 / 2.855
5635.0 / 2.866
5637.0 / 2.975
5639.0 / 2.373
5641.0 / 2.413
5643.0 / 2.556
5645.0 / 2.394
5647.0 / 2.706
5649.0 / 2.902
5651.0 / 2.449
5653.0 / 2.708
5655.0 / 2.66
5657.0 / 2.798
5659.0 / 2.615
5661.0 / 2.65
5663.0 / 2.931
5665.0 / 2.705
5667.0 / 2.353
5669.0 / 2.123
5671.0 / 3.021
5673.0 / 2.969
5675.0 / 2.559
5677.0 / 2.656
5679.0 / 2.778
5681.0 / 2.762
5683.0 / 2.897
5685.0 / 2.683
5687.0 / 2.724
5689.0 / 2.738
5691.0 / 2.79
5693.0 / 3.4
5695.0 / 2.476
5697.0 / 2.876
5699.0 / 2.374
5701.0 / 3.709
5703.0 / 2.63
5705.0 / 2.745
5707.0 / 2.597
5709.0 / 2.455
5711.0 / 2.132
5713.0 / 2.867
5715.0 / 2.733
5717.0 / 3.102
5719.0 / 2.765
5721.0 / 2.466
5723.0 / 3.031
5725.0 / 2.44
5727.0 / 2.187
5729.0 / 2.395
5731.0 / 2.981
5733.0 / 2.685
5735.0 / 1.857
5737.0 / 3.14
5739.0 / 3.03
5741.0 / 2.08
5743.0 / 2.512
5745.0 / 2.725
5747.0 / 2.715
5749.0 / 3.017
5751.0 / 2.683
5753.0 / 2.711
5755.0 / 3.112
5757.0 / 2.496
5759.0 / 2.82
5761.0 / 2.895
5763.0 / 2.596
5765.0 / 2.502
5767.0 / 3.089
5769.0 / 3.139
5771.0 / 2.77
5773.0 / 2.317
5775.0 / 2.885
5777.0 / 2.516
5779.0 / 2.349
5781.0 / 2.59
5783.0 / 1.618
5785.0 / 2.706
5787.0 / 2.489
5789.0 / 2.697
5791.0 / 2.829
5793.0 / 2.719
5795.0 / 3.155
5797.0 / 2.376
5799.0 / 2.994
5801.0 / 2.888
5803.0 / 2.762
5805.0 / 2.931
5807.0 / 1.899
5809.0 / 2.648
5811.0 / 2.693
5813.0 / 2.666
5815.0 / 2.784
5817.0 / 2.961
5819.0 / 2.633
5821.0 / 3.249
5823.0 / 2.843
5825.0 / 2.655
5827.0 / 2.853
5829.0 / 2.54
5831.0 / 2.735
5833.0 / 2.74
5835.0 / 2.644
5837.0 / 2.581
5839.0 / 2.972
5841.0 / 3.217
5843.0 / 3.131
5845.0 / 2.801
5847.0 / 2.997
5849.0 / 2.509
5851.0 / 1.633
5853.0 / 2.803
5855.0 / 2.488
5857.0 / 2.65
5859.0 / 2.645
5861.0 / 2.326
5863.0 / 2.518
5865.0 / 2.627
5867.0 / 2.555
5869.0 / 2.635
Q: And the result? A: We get 1.15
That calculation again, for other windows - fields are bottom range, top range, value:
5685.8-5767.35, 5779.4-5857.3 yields 1.03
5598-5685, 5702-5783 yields 1.03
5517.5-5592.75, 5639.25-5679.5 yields 1.06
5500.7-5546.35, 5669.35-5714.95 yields 1.18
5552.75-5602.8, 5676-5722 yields 1.12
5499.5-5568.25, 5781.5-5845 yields 1.22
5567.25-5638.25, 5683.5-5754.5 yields 1.07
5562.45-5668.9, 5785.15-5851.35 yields 1.13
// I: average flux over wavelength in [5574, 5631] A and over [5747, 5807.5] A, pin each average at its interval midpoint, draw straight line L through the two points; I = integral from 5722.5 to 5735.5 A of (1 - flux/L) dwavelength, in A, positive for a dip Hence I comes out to 0.7 A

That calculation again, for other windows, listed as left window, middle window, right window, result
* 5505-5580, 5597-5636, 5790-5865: -0.98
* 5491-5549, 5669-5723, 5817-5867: -3.10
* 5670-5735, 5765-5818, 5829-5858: 0.81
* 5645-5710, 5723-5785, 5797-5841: 2.32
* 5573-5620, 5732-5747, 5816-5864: 0.43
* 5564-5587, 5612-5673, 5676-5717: 1.17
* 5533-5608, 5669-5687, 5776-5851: -0.75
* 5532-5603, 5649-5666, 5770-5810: -0.76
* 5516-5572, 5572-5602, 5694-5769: 0.23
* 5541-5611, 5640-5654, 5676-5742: 0.35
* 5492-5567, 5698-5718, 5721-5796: -0.84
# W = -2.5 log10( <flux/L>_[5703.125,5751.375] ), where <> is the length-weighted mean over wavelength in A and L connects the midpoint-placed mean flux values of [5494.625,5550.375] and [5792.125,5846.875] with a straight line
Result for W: 0.021 mag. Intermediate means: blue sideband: 2.48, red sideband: 2.78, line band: 2.64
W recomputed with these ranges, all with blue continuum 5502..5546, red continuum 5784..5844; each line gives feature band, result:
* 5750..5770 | -0.03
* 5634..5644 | -0.01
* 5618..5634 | -0.03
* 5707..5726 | 0.01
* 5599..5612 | -0.02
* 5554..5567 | 0.02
